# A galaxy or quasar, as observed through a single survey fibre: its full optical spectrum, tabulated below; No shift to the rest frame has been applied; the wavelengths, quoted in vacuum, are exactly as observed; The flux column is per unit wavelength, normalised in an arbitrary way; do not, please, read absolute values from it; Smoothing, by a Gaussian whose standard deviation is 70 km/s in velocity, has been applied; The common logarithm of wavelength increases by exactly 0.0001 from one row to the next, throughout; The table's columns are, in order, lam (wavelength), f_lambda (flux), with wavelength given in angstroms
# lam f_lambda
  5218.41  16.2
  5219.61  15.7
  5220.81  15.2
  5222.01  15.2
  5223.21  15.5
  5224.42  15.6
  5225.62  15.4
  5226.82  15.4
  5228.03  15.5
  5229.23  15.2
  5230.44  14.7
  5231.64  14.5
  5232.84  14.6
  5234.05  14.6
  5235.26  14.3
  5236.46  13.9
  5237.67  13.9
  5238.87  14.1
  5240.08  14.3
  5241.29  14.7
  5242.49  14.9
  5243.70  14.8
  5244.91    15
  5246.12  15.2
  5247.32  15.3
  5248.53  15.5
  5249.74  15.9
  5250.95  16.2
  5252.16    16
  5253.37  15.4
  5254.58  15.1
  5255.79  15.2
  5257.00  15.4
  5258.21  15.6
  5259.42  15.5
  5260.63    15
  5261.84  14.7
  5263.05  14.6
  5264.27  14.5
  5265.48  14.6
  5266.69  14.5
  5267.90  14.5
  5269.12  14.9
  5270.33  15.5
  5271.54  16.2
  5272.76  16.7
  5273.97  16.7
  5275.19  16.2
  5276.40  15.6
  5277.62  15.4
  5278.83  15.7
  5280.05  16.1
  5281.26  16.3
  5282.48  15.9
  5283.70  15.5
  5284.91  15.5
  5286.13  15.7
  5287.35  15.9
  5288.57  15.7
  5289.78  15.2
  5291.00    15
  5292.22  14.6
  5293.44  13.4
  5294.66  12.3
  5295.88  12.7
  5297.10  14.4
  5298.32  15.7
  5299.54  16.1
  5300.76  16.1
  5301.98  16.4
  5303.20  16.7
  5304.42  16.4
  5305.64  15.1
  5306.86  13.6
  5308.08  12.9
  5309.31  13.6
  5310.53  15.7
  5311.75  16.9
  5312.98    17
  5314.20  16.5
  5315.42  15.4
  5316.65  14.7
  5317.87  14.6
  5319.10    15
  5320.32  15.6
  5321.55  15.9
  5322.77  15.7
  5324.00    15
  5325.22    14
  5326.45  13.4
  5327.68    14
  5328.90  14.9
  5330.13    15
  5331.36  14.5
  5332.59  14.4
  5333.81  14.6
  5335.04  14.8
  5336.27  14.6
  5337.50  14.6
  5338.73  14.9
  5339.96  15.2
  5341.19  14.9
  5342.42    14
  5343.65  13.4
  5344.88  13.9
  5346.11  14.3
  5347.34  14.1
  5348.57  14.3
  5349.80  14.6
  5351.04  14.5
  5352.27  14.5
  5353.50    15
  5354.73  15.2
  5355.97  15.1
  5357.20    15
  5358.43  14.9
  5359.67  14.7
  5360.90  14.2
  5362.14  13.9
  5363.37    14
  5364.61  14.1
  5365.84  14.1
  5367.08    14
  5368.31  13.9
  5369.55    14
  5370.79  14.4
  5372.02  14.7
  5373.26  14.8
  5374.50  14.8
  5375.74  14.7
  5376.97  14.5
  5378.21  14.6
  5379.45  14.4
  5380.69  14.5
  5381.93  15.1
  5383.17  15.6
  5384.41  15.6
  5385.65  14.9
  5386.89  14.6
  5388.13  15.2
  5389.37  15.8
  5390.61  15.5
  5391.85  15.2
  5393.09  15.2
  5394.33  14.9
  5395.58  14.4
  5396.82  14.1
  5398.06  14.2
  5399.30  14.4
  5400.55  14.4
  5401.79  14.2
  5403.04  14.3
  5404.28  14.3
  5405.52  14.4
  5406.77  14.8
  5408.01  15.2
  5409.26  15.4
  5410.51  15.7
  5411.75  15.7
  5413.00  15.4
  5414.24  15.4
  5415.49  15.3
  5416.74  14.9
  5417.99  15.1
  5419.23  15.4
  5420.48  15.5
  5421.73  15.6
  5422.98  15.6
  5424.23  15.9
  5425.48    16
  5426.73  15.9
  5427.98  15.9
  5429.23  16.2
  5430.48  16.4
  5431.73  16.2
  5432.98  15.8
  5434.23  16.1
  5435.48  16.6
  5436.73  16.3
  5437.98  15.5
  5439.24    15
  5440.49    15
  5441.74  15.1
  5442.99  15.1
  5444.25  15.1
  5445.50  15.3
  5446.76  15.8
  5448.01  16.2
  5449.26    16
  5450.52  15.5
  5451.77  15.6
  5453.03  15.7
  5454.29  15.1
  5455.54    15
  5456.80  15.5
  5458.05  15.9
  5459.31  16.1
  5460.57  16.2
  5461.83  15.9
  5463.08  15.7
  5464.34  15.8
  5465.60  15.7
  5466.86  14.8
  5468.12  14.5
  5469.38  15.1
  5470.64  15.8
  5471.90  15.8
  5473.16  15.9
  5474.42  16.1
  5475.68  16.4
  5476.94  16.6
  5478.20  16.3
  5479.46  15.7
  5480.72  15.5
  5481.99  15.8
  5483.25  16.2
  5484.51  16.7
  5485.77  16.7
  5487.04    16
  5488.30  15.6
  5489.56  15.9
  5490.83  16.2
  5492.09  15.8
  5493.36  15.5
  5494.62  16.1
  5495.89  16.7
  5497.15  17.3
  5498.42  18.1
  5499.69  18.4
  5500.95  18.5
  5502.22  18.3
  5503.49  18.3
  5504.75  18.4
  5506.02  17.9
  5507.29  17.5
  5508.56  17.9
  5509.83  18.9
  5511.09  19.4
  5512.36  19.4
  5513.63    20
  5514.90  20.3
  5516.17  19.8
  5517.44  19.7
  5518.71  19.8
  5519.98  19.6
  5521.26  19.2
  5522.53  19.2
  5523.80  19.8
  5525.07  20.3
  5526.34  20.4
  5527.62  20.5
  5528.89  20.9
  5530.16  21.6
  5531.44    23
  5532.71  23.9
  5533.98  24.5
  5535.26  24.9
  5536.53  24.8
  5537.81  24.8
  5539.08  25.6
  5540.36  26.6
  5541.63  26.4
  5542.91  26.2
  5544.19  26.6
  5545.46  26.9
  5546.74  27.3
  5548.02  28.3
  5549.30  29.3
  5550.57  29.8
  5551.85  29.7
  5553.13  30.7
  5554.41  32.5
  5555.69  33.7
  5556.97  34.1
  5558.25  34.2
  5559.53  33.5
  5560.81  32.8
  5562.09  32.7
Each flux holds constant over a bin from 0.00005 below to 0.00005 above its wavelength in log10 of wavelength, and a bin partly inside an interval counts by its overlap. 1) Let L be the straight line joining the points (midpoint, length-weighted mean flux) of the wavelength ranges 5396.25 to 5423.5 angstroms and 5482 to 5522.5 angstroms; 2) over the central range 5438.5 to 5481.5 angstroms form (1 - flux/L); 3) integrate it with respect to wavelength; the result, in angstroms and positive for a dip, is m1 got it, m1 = 2.4 angstroms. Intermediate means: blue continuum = 15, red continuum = 17.9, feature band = 15.6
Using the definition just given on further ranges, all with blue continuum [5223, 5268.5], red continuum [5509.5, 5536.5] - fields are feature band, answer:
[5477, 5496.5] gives 3.90 angstroms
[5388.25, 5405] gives 3.20 angstroms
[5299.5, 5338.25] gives 3.33 angstroms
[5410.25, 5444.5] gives 5.79 angstroms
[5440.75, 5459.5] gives 3.68 angstroms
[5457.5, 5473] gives 3.16 angstroms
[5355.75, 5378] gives 3.95 angstroms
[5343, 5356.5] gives 2.15 angstroms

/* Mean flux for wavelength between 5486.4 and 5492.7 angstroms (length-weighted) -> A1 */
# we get 15.9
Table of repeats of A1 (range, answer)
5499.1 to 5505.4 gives 18.4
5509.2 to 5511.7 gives 19.2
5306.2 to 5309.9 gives 13.4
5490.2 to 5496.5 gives 16.1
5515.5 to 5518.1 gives 19.8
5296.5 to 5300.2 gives 15.4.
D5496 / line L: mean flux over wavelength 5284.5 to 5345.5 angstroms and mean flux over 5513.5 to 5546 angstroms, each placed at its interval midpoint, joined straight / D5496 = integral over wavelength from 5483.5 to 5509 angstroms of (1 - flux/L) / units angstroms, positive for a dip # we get 5.1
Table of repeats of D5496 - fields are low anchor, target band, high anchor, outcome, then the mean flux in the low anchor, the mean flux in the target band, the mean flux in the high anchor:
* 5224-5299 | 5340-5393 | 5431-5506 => 3.3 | 15.1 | 14.6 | 16.1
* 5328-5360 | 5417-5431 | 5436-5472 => -0.4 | 14.6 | 15.7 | 15.5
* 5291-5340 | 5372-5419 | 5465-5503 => 2.0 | 14.9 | 14.9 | 16.3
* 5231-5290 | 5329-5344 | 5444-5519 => 1.1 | 15.2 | 14.6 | 16.7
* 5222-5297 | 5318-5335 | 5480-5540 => 1.5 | 15.1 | 14.8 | 19.2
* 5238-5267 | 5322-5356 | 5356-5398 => 0.6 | 15.1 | 14.5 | 14.7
